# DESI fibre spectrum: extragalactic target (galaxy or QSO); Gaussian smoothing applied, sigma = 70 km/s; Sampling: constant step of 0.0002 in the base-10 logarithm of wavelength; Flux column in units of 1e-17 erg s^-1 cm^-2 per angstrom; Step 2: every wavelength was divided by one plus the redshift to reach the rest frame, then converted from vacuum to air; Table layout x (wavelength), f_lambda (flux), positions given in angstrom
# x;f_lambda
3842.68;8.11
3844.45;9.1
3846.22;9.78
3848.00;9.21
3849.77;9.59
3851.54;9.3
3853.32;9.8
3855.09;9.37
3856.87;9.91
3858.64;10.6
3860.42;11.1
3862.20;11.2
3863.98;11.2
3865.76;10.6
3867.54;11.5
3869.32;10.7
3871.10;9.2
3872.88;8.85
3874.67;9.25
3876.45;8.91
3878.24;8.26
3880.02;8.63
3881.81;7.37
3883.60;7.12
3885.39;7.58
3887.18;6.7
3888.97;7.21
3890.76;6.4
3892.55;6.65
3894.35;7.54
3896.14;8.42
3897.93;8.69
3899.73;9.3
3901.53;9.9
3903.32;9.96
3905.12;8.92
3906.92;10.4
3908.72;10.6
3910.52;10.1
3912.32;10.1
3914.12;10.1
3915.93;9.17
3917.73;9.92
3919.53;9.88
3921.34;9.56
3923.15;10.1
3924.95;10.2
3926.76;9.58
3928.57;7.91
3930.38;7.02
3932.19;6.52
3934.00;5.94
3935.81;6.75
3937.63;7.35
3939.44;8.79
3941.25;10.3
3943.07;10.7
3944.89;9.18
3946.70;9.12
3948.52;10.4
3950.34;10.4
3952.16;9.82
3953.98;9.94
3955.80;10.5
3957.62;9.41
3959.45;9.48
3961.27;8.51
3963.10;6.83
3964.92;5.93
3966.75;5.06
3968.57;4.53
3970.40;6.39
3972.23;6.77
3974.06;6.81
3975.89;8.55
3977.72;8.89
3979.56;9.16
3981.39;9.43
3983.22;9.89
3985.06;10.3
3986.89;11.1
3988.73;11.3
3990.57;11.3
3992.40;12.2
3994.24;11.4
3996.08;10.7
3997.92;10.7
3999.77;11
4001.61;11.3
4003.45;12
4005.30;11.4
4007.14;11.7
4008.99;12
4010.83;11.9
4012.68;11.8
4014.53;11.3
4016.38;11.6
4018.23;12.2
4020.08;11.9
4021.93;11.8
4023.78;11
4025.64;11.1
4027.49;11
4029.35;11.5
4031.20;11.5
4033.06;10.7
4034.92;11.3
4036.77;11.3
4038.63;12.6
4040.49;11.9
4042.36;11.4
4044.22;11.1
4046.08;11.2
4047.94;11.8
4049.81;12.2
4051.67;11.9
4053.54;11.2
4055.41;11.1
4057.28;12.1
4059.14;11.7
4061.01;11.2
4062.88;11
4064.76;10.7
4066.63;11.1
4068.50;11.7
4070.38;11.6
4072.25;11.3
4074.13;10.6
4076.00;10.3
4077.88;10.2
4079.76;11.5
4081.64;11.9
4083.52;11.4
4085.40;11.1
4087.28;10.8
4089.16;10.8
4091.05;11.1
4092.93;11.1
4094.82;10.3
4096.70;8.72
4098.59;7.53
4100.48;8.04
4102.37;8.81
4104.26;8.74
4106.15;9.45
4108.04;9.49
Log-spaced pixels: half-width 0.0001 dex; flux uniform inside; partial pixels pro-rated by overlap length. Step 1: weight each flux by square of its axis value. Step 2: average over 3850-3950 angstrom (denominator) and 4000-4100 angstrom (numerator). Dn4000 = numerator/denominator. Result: 1.33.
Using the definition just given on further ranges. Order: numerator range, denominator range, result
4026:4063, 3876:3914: 1.45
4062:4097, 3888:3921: 1.32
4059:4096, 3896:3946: 1.31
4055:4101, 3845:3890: 1.29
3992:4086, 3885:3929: 1.35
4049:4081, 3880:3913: 1.44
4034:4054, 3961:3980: 1.74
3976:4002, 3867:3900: 1.34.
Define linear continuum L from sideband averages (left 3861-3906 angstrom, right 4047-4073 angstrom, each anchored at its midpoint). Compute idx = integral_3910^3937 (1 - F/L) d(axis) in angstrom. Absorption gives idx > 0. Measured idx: 1.7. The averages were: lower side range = 8.82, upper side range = 11.5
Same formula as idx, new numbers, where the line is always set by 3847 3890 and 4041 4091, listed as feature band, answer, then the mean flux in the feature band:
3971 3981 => 2.2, 8.05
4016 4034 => -0.9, 11.4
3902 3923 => -0.4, 9.89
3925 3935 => 2.3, 7.63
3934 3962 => 2.3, 9.27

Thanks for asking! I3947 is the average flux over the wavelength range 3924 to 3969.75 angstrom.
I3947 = 8.4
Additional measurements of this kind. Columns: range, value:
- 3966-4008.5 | 9.69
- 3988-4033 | 11.5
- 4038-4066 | 11.5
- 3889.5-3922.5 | 9.19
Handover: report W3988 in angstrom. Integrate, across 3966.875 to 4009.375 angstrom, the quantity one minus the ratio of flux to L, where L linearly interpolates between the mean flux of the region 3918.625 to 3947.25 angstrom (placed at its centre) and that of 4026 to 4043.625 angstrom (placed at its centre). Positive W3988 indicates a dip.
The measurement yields 1.6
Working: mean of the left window 8.68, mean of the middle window 9.84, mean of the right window 11.4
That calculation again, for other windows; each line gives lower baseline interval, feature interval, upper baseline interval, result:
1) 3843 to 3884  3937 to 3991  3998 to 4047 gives 9.7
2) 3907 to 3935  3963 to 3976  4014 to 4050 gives 5.1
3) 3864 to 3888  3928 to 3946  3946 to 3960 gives 3.0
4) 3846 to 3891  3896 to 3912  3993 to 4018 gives 0.3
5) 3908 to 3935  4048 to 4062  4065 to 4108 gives -2.1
